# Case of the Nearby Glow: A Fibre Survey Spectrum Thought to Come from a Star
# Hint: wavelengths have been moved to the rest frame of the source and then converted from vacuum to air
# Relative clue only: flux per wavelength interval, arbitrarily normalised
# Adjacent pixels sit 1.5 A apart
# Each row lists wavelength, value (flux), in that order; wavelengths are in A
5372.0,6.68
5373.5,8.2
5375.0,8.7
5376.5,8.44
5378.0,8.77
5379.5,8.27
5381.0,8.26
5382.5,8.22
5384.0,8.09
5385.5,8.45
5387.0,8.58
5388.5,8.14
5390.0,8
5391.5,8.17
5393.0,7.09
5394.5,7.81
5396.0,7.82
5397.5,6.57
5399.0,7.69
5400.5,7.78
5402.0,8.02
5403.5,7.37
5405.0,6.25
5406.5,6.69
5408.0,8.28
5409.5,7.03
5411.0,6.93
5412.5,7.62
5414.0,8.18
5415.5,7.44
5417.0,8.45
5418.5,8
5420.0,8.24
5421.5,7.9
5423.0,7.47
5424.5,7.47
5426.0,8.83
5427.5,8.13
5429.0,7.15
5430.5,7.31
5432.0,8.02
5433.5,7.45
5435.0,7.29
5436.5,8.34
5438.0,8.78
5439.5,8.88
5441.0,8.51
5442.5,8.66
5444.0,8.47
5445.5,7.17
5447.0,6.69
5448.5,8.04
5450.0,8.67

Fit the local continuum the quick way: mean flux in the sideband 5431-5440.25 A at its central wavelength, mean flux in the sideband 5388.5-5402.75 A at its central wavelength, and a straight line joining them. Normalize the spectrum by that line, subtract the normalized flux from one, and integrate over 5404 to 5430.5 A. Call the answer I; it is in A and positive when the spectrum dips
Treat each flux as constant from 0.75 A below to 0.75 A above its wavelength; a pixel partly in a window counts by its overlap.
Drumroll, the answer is 0.9 A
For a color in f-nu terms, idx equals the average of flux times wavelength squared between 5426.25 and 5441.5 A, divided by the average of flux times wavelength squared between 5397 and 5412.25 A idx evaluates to 1.1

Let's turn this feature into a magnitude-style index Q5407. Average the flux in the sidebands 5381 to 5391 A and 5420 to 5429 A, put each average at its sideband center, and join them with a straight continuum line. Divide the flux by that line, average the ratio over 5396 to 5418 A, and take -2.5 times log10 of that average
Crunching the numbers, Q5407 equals 0.08 mag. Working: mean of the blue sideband 8.25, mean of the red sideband 7.92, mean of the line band 7.47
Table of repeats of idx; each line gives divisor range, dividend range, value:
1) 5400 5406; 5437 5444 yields 1.20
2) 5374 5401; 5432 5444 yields 1.05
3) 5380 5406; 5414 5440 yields 1.04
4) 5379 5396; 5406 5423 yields 0.96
